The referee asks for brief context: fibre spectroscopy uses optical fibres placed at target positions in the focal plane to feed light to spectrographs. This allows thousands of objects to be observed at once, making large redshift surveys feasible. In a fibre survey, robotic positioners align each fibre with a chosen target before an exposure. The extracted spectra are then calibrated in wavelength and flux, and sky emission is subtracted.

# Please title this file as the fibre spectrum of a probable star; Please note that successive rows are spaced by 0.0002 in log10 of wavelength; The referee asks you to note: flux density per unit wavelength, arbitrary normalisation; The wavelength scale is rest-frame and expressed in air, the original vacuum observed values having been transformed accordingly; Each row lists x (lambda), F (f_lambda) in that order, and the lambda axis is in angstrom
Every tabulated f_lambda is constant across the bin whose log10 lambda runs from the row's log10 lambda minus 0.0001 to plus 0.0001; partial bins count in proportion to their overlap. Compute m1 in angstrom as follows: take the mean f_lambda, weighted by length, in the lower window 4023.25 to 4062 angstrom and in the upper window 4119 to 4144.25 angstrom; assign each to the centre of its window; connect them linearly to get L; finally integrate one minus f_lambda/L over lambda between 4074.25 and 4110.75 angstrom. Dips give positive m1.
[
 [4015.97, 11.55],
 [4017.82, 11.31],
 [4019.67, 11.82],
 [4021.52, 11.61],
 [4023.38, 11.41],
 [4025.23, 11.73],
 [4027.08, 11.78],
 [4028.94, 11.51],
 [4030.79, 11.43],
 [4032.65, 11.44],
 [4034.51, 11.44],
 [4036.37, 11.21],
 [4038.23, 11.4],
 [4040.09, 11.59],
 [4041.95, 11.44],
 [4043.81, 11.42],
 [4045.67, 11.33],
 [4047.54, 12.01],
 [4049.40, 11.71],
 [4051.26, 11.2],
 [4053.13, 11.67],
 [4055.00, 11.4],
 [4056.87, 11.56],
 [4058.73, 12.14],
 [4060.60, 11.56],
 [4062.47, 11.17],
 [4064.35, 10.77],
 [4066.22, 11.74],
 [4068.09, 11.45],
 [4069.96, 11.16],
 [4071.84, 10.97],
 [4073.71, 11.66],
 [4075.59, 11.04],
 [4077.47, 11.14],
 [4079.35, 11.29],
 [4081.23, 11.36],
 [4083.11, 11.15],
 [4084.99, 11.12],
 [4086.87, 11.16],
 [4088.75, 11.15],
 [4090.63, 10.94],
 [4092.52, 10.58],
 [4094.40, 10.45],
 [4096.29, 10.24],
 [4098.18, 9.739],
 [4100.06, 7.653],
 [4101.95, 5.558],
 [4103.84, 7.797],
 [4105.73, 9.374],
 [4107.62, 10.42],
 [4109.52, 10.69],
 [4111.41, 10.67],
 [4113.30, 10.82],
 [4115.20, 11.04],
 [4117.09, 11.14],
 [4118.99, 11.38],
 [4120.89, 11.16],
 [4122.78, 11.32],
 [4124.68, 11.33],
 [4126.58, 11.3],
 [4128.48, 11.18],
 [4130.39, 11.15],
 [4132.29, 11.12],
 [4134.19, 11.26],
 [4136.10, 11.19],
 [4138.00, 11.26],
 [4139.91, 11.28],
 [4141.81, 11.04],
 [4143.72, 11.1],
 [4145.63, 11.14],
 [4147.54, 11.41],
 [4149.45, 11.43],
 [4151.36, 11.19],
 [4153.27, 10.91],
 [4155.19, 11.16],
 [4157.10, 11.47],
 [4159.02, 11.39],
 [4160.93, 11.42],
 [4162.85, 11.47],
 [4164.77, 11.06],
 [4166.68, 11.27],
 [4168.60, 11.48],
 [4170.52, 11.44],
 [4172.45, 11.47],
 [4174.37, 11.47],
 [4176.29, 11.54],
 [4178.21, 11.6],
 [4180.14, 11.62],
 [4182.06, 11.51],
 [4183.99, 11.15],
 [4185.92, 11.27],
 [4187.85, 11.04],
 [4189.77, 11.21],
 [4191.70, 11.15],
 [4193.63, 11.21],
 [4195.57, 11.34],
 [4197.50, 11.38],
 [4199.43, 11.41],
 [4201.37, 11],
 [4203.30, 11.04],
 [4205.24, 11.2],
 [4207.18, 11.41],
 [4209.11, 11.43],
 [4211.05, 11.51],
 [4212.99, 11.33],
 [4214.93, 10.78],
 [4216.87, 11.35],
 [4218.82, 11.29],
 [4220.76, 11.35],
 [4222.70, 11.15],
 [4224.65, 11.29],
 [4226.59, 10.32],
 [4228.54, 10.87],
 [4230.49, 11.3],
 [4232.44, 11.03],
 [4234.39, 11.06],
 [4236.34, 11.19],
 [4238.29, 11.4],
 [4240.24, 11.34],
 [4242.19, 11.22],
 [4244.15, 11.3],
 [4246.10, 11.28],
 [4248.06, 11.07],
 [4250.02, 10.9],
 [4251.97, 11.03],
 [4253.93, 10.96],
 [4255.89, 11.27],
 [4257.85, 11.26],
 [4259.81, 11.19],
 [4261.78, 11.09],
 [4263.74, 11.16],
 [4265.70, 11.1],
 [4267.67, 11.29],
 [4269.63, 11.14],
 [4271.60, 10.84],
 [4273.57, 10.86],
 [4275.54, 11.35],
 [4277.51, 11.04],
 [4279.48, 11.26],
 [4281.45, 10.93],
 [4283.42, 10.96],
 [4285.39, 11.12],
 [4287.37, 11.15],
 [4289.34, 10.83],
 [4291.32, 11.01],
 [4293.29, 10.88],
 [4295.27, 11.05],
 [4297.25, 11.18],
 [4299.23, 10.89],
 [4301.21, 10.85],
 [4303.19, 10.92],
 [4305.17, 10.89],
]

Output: 3.84 angstrom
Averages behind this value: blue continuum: 11.5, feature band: 10.2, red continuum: 11.2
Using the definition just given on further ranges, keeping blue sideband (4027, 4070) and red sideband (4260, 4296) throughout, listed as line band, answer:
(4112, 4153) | 0.49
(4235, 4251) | -0.12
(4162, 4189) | -0.32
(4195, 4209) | -0.08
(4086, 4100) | 1.21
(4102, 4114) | 1.85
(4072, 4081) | 0.13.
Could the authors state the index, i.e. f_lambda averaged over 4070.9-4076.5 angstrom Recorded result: 11.2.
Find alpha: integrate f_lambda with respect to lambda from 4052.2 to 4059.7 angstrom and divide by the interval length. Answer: 11.7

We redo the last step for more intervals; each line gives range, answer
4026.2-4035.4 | 11.5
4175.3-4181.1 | 11.6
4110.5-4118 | 10.9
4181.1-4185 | 11.3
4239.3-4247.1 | 11.3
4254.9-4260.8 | 11.2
